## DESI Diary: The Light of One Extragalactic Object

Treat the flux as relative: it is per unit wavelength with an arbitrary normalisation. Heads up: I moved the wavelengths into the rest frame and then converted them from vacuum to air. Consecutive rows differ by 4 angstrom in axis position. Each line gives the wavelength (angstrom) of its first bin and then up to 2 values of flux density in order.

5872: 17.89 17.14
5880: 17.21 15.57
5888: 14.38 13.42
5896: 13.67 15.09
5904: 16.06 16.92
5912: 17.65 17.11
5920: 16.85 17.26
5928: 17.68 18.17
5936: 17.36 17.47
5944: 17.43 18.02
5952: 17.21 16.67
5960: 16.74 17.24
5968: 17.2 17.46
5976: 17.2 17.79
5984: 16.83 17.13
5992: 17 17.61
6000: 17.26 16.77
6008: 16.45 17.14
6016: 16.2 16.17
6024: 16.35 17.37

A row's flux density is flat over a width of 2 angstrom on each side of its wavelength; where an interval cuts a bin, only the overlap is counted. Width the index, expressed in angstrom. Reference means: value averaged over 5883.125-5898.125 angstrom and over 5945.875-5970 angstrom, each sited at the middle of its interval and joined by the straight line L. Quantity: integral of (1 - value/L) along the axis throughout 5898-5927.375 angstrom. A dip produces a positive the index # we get -3.1 angstrom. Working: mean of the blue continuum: 14.2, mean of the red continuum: 17.2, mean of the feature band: 16.8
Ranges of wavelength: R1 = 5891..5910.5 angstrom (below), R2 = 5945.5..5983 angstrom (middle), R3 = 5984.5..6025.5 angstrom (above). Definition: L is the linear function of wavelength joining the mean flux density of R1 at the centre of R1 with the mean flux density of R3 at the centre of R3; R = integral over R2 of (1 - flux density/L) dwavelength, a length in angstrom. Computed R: -2.5 angstrom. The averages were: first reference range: 15.2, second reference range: 16.8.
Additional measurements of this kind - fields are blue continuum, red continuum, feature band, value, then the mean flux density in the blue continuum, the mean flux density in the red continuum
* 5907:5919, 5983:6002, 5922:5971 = -0.5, 17.2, 17.2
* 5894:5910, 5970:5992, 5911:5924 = -1.1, 15.4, 17.3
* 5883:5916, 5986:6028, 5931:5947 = -1.6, 15.4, 16.8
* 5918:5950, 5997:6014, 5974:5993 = -0.1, 17.5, 16.9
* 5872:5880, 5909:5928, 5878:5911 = 3.7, 17.3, 17.3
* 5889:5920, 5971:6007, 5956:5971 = -0.2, 15.7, 17.2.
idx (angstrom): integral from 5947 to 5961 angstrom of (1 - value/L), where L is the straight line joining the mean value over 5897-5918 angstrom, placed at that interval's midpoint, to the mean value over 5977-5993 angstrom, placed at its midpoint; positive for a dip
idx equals -0.2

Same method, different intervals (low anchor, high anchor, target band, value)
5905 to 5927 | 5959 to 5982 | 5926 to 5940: -0.4 angstrom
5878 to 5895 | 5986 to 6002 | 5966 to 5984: -0.5 angstrom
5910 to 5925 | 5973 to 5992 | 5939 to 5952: -0.3 angstrom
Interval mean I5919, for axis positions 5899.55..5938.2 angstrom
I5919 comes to 17.1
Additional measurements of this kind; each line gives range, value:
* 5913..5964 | 17.3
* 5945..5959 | 17.3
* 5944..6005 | 17.2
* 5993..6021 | 16.8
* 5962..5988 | 17.3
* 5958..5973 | 17.1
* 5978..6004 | 17.2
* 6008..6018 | 16.6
